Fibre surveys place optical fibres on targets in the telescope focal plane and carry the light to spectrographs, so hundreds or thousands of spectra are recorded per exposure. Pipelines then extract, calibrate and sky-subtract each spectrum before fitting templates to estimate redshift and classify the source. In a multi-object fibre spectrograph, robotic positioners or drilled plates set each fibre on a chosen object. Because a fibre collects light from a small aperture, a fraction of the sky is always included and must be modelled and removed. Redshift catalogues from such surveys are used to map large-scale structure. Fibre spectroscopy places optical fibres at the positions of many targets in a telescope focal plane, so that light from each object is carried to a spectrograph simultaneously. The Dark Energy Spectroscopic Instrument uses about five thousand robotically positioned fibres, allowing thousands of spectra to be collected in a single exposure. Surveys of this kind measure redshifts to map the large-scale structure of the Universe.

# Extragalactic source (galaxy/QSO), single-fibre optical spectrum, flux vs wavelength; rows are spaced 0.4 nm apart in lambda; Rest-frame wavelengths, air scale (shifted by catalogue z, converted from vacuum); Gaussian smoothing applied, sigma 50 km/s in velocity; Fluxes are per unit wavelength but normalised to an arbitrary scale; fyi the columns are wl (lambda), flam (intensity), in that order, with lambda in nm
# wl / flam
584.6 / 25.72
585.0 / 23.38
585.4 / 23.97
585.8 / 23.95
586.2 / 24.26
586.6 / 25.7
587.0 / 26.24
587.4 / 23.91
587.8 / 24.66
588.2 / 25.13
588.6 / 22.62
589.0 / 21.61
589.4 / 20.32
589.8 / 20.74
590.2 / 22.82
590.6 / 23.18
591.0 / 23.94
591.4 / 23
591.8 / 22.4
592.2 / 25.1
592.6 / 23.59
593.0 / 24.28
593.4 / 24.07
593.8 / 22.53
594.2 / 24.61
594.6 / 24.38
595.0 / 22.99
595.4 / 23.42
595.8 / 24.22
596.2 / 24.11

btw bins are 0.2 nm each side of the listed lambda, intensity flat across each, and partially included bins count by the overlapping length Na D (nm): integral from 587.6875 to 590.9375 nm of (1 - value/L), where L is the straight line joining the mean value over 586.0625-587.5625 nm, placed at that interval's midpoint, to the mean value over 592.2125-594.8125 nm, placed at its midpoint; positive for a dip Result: 0.27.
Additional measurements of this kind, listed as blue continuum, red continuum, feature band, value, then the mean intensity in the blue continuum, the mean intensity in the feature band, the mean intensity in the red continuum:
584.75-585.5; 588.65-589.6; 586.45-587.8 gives -0.161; 23.8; 25.2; 21.2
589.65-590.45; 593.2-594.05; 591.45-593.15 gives -0.068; 21.9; 23.8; 23.4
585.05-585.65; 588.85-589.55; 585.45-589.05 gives -0.310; 23.8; 24.3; 21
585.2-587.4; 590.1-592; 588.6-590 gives 0.151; 24.7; 21.1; 23.1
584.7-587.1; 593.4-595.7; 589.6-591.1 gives 0.094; 24.6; 22.6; 23.7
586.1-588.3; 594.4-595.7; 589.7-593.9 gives 0.154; 25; 23.3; 23.6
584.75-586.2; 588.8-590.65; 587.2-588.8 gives -0.109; 23.9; 24.1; 21.6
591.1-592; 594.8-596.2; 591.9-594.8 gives -0.104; 22.8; 24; 23.6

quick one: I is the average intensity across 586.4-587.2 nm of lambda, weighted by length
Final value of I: 26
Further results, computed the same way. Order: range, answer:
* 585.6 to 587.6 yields 24.8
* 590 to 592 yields 23.1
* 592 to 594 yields 23.9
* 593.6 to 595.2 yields 23.6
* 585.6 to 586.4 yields 24.1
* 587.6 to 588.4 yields 24.9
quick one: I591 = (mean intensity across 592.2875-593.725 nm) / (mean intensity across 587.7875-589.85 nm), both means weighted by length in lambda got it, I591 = 1.07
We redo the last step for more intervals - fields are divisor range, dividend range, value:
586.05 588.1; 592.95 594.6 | 0.96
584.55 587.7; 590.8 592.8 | 0.96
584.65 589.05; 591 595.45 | 0.98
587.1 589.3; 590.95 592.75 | 1.00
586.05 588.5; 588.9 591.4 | 0.89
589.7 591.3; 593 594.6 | 1.05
